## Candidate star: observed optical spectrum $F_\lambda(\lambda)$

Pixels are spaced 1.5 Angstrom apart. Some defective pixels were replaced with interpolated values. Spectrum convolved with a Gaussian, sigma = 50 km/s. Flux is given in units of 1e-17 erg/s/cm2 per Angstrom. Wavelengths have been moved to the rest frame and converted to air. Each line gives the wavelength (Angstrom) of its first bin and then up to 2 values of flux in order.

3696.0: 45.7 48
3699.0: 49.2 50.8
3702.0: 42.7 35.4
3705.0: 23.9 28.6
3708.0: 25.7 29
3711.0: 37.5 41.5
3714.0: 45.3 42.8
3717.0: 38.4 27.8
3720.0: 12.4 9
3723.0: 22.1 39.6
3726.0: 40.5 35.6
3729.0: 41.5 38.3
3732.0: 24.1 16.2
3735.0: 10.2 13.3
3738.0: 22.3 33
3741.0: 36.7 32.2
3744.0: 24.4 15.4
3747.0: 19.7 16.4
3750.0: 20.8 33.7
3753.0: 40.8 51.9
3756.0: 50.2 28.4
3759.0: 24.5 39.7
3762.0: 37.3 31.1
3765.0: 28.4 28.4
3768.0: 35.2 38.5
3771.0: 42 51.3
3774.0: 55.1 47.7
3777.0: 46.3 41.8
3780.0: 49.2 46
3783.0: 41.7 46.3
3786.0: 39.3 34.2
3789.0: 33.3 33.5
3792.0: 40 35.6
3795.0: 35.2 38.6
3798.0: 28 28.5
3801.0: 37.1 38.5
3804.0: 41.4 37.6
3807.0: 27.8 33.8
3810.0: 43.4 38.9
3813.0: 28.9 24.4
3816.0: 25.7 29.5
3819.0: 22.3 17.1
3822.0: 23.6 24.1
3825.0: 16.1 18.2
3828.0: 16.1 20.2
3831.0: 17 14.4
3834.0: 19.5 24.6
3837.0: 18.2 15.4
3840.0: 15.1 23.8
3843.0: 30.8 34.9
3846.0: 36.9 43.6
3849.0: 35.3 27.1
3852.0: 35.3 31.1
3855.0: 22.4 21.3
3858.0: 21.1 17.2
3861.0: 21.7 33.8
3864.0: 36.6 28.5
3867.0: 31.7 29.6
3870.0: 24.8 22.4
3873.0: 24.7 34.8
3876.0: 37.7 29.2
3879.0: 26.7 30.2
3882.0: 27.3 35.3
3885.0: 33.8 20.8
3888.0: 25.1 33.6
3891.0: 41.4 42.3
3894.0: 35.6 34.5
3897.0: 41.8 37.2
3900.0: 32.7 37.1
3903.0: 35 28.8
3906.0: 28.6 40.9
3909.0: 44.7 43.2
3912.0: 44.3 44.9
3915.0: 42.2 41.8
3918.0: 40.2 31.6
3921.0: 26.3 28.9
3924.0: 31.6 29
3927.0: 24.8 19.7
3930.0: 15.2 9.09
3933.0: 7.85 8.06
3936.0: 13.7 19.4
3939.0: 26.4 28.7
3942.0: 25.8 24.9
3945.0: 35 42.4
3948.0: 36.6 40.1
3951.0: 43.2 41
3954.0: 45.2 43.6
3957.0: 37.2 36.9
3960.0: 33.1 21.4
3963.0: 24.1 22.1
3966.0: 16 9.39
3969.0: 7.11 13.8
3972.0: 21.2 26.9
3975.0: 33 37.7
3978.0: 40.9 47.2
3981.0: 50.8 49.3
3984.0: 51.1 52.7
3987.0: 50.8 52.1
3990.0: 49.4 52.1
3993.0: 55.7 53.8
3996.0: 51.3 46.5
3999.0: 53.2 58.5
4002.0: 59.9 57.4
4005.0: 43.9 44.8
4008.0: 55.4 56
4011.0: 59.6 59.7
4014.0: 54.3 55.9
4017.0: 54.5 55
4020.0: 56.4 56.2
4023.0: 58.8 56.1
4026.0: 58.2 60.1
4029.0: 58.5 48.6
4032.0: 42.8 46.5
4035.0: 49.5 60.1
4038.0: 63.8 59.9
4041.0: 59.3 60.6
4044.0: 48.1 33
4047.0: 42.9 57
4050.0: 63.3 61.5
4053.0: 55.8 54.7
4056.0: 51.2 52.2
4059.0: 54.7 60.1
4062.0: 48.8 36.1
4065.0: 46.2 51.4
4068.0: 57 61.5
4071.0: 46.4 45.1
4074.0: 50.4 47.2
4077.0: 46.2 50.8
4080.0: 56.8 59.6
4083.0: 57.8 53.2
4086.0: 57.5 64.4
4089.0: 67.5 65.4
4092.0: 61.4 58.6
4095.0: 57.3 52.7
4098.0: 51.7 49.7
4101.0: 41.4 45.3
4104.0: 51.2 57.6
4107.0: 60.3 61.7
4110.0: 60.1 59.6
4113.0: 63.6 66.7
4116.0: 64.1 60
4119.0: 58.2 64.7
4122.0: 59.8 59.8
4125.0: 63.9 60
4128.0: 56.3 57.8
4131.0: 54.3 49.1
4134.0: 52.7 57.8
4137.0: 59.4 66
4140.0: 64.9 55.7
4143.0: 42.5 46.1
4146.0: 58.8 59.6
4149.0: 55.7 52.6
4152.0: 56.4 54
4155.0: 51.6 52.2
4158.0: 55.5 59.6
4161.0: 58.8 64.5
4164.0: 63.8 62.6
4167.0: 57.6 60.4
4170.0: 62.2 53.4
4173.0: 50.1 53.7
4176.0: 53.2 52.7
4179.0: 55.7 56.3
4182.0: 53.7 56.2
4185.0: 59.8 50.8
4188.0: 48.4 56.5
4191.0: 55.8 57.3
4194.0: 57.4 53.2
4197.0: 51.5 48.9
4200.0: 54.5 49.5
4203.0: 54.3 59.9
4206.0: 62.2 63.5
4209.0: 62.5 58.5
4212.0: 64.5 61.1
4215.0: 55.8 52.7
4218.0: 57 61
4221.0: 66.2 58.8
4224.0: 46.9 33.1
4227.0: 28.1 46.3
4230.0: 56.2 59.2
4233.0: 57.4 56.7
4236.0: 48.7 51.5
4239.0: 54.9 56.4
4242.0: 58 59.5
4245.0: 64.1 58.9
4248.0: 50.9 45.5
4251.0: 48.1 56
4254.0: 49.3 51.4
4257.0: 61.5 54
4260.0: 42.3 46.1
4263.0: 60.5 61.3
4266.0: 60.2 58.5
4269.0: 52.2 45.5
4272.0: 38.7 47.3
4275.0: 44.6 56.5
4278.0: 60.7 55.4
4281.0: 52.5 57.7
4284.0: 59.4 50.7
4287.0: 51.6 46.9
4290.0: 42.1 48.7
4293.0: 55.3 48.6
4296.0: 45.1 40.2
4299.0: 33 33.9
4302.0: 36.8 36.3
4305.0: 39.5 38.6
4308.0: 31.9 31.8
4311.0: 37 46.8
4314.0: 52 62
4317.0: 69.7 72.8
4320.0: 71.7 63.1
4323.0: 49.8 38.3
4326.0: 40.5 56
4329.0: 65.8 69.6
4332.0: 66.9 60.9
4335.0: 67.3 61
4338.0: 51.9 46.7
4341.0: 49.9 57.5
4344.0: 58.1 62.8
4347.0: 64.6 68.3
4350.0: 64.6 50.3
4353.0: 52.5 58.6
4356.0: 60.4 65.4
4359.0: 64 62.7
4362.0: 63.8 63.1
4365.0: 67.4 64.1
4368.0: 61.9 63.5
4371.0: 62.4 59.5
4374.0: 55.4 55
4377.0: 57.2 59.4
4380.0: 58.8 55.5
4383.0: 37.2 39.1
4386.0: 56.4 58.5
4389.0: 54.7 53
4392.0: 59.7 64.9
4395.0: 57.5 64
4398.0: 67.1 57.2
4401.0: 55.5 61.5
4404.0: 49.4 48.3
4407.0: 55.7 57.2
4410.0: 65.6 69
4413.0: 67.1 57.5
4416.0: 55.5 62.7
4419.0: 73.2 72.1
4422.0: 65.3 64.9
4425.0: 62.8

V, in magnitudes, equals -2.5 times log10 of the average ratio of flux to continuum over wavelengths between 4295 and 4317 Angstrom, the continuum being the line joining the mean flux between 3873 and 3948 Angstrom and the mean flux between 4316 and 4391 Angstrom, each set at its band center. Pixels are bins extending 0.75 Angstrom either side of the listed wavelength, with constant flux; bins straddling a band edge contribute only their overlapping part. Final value 0.32 mag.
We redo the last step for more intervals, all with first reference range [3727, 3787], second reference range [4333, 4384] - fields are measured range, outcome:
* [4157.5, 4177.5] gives -0.134 mag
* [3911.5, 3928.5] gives 0.196 mag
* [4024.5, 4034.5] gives -0.157 mag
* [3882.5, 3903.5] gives 0.155 mag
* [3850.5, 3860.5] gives 0.473 mag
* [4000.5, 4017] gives -0.222 mag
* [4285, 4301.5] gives 0.247 mag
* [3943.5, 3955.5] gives 0.068 mag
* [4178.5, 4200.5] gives -0.046 mag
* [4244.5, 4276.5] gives 0.056 mag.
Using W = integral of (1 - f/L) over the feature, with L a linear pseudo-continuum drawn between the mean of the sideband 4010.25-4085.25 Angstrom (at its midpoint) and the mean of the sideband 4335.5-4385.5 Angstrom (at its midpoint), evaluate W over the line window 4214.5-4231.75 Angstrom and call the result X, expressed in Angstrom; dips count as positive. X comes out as 1.5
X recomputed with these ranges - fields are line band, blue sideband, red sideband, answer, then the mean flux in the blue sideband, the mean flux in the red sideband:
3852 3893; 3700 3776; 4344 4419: 9.6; 32.4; 59.2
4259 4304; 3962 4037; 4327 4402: 5.8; 46.6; 59.2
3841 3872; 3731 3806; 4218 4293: 7.0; 34.4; 52.7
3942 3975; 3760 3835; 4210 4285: 8.9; 33.3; 53.7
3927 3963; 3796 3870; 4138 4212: 8.5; 27.4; 56.2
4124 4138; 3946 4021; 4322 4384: -2.2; 43.2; 58.4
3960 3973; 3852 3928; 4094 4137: 7.2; 32.2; 57.1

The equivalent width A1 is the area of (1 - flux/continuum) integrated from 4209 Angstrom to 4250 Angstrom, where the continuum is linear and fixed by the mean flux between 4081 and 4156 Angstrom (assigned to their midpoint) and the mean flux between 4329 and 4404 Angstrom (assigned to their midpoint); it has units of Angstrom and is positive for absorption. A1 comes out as 2.49 Angstrom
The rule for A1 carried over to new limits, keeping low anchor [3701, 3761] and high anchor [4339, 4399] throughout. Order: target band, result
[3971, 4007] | -4.67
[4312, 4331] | -0.59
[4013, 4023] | -2.94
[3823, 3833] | 4.82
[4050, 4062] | -2.95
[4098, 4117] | -3.84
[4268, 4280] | 0.95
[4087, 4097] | -3.19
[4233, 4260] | -0.48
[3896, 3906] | 0.79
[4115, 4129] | -3.85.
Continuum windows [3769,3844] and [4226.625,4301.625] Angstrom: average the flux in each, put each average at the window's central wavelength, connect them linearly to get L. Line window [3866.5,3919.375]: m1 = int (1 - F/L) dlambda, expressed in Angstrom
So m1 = 1.86 Angstrom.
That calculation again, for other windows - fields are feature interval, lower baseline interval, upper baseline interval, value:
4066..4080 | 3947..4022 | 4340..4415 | -1.22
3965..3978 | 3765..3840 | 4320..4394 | 5.94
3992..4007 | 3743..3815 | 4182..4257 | -2.40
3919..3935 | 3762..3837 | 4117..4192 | 7.80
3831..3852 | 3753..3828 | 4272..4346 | 6.14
